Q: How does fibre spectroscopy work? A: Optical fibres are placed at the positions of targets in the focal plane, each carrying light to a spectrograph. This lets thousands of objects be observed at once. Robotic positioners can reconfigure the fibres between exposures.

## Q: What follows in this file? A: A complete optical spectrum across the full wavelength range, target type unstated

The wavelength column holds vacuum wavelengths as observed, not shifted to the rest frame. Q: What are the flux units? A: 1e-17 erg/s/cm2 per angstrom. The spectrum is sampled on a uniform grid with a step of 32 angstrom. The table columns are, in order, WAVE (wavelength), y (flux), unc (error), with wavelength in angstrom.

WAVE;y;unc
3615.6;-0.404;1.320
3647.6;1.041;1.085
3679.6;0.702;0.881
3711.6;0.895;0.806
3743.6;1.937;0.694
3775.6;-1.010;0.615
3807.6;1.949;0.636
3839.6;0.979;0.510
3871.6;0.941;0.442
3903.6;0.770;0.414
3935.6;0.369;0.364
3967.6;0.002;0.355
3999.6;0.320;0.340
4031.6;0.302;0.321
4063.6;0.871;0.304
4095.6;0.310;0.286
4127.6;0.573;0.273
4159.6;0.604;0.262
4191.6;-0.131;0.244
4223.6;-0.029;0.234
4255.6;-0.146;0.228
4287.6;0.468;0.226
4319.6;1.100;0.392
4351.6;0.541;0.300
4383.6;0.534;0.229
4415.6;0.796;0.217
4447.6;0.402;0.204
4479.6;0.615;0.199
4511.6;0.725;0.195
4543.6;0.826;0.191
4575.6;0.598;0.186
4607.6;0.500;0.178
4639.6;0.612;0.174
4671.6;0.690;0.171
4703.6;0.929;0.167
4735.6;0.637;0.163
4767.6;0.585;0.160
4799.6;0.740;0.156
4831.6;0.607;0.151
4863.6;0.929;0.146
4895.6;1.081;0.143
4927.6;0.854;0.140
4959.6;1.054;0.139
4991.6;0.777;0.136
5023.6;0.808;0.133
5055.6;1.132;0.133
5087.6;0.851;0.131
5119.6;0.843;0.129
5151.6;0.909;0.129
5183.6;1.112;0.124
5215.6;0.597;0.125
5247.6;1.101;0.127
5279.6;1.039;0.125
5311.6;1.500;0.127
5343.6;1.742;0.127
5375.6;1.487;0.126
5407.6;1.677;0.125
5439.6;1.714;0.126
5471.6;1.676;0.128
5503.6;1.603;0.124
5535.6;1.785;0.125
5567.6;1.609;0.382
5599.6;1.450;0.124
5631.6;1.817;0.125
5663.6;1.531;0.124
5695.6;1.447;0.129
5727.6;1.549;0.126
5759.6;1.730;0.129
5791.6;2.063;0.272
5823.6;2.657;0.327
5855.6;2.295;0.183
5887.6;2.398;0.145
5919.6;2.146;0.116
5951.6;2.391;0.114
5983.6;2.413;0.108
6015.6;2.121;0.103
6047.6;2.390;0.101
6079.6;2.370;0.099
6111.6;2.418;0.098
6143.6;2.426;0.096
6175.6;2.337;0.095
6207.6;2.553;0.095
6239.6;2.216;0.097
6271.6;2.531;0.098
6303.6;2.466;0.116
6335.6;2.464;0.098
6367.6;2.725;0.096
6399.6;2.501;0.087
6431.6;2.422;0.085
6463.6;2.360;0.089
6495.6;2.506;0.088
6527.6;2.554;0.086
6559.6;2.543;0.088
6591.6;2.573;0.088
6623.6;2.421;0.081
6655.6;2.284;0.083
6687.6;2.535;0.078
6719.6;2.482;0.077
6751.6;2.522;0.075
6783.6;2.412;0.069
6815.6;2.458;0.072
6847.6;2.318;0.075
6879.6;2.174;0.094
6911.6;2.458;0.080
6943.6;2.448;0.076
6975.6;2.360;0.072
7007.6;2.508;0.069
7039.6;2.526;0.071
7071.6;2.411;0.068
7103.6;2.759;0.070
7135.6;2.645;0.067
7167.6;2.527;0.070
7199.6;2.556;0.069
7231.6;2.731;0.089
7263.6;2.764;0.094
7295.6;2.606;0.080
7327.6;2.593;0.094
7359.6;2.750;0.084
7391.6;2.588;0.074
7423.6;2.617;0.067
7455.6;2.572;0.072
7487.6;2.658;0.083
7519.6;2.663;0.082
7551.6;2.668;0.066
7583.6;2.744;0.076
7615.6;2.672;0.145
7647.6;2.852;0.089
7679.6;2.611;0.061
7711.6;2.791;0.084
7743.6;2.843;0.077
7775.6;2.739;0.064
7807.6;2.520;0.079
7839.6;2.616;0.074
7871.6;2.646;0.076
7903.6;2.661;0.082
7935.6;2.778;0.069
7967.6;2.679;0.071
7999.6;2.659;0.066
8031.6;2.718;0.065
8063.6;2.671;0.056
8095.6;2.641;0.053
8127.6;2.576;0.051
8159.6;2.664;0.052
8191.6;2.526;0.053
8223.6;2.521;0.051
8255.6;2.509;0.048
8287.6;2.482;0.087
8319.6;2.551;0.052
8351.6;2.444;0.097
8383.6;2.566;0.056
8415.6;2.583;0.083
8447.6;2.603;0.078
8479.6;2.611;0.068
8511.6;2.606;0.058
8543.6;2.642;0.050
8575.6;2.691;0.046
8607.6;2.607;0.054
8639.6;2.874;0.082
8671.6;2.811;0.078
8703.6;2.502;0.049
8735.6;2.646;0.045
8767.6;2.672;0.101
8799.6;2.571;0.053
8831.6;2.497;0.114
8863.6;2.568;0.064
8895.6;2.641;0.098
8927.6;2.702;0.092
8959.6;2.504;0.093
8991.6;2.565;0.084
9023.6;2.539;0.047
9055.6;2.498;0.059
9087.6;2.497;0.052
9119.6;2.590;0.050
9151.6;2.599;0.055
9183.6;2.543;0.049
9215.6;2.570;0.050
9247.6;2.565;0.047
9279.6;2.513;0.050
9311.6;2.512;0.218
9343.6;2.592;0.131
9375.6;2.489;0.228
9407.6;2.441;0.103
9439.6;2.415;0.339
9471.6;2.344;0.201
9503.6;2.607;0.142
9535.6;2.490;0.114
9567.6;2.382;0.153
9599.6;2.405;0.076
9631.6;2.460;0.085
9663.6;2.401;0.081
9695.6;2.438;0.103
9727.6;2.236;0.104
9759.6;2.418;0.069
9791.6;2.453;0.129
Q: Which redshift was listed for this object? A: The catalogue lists 0.33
